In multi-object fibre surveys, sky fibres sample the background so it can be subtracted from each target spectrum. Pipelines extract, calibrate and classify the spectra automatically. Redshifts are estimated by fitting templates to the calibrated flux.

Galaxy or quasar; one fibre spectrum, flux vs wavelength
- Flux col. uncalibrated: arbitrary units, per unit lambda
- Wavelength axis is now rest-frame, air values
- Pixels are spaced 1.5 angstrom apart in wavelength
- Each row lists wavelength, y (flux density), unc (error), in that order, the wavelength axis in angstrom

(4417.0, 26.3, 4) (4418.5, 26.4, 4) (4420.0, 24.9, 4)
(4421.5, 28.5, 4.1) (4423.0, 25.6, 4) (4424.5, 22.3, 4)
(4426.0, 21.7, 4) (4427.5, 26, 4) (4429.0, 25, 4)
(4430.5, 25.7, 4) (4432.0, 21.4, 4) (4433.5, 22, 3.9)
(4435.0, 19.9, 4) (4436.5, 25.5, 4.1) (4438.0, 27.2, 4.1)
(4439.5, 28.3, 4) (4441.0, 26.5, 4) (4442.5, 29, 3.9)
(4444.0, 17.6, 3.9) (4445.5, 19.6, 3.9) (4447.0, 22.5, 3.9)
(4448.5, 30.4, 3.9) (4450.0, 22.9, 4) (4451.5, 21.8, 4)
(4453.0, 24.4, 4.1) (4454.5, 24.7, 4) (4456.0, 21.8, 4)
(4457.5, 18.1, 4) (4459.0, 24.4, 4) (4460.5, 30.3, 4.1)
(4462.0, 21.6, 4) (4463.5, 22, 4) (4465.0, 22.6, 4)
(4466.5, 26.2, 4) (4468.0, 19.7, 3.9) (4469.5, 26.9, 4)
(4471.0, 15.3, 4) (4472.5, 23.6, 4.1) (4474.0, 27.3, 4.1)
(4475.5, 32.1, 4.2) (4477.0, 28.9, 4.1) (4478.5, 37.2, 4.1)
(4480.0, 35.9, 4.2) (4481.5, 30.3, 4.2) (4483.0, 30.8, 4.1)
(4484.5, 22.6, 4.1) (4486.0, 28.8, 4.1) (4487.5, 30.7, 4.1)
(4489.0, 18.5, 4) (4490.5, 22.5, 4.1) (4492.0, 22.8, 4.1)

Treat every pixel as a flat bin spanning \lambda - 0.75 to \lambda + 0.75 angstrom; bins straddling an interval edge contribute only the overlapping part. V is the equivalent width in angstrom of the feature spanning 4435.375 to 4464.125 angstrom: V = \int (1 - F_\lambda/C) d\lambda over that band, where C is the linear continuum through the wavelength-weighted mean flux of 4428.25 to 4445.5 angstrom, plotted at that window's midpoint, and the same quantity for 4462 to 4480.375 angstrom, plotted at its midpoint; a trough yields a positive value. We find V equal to 0.9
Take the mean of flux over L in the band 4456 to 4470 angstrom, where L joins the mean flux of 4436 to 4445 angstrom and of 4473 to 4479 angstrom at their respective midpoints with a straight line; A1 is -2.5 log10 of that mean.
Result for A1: 0.23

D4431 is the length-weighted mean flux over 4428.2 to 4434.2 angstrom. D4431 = 23.6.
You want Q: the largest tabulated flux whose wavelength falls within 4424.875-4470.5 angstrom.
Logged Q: 30.4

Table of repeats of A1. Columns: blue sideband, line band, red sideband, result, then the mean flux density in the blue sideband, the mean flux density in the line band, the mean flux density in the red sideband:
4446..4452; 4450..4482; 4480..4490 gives 0.02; 24.3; 25.4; 27.5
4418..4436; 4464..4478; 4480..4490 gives 0.08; 24.1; 24.9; 27.5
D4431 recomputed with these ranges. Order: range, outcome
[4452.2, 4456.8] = 23.6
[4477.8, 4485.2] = 31.4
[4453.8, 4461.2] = 23.8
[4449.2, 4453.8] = 23.1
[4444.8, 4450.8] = 23.9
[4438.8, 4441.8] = 27.4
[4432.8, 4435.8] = 21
